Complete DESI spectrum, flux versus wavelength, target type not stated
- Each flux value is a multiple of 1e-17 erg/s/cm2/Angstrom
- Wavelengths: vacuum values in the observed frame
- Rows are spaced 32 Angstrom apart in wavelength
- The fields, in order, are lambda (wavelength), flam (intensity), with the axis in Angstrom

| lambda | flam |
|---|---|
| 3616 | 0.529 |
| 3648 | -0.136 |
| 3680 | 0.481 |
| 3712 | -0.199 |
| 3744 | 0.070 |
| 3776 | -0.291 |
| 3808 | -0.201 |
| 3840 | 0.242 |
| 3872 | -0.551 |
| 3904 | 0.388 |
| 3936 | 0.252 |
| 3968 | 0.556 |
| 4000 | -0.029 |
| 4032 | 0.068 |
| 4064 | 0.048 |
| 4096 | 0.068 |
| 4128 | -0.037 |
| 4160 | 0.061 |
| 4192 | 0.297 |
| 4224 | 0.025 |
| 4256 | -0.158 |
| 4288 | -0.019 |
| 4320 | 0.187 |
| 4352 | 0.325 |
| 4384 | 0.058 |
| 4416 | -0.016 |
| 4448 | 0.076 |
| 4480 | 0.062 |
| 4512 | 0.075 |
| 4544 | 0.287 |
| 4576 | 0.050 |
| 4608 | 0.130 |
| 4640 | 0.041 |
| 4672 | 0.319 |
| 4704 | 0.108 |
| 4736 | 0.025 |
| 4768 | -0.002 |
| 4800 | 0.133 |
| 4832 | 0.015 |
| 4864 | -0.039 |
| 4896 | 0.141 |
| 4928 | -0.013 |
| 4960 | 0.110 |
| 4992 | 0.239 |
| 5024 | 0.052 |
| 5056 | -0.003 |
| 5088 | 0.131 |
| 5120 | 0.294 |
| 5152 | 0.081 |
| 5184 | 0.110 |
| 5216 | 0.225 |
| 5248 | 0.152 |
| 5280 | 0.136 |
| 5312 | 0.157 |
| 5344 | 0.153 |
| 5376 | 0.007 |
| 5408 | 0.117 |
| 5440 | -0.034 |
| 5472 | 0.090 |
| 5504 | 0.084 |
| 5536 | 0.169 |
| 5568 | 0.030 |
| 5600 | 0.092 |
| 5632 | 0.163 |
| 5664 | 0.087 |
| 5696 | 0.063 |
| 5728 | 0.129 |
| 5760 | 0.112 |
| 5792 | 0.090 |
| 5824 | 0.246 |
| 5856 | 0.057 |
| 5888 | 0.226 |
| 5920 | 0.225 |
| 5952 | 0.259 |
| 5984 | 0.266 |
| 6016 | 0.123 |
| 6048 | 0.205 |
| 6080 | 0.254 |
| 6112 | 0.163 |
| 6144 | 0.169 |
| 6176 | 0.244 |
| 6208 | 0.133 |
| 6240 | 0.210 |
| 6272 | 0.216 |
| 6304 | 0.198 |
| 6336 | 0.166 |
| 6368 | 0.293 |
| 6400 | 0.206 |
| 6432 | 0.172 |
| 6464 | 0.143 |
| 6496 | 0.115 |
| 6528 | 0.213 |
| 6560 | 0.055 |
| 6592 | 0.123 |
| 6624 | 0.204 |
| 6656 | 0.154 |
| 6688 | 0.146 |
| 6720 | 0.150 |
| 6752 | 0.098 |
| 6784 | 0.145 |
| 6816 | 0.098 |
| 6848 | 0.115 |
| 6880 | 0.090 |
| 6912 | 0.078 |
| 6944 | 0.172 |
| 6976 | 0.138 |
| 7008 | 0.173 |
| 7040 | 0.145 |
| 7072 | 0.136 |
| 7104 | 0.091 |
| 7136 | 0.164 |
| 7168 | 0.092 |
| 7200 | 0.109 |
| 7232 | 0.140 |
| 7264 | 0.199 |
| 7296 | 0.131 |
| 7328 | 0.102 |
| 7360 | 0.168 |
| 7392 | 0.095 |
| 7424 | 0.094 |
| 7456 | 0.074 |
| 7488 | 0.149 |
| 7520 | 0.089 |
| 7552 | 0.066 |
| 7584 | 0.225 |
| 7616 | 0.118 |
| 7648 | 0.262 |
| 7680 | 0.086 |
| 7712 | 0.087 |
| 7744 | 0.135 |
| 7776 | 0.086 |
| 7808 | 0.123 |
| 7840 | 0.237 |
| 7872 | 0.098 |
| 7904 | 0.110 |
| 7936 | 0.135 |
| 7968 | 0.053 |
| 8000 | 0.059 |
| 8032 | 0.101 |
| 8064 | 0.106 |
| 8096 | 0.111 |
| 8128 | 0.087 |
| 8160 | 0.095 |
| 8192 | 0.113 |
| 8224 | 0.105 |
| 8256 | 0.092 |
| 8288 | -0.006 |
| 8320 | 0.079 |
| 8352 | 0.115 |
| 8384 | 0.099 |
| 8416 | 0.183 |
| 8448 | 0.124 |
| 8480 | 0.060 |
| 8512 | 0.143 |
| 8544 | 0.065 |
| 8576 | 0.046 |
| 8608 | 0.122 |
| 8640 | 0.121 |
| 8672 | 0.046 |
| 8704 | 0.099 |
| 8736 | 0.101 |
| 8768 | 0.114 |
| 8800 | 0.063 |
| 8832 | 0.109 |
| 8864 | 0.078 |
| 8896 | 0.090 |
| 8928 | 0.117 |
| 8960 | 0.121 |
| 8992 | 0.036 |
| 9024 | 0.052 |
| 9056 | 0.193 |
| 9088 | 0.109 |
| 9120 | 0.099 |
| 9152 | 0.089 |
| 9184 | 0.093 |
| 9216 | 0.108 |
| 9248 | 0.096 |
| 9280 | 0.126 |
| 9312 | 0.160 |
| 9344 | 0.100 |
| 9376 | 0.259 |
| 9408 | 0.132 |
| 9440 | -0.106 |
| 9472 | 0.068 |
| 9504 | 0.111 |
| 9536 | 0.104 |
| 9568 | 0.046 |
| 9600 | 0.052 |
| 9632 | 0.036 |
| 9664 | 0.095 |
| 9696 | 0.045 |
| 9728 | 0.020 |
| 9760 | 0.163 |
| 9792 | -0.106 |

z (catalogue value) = 0.53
